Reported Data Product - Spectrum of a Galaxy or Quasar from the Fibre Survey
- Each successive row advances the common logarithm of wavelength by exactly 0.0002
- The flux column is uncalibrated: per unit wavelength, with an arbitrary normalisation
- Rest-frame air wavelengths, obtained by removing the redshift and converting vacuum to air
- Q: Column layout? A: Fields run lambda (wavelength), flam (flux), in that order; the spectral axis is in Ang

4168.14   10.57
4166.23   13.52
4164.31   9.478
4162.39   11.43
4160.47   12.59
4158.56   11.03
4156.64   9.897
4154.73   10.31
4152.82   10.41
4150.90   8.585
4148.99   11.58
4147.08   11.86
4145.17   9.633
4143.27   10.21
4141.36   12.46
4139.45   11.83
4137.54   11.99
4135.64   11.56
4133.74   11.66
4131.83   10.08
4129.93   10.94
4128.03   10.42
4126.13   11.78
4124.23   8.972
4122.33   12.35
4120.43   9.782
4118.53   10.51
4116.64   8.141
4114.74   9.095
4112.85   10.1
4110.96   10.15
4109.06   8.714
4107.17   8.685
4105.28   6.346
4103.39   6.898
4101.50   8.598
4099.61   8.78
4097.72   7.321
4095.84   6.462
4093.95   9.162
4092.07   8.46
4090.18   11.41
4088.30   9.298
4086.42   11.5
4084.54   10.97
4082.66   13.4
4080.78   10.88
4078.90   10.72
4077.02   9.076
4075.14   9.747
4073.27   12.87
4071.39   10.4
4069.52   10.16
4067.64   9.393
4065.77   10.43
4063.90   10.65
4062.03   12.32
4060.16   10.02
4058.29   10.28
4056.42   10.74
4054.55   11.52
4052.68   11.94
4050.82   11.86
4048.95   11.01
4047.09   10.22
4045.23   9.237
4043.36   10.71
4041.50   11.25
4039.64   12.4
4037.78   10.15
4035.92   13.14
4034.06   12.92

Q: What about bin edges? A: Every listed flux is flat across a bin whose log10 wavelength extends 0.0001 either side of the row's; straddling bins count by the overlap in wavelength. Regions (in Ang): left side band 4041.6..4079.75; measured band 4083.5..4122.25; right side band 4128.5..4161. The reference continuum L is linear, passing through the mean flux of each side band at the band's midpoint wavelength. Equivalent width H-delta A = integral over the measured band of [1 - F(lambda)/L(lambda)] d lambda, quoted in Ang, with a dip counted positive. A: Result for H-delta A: 6.1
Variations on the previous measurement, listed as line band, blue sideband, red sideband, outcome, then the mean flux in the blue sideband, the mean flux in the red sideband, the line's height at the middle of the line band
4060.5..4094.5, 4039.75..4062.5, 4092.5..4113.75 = -3.6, 10.9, 8.29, 9.6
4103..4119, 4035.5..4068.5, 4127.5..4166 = 3.2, 10.9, 11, 10.9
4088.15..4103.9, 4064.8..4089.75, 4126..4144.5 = 3.5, 10.7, 11.2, 10.9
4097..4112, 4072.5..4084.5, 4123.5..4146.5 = 3.8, 11.1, 11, 11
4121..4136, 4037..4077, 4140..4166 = -0.1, 10.8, 10.8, 10.8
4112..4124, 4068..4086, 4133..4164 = 1.1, 10.9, 11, 11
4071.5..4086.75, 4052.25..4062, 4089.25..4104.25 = -2.5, 11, 8.39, 9.54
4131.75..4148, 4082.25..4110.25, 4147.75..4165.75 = -1.8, 8.99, 10.7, 10.2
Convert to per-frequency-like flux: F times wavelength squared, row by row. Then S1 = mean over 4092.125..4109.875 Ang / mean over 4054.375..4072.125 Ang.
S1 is 0.8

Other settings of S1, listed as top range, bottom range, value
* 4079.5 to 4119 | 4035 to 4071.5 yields 0.87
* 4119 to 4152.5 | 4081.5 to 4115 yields 1.21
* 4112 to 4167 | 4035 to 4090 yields 1.02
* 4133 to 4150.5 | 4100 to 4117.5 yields 1.35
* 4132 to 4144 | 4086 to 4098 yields 1.30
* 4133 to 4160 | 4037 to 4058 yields 1.05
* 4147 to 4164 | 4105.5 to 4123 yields 1.15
